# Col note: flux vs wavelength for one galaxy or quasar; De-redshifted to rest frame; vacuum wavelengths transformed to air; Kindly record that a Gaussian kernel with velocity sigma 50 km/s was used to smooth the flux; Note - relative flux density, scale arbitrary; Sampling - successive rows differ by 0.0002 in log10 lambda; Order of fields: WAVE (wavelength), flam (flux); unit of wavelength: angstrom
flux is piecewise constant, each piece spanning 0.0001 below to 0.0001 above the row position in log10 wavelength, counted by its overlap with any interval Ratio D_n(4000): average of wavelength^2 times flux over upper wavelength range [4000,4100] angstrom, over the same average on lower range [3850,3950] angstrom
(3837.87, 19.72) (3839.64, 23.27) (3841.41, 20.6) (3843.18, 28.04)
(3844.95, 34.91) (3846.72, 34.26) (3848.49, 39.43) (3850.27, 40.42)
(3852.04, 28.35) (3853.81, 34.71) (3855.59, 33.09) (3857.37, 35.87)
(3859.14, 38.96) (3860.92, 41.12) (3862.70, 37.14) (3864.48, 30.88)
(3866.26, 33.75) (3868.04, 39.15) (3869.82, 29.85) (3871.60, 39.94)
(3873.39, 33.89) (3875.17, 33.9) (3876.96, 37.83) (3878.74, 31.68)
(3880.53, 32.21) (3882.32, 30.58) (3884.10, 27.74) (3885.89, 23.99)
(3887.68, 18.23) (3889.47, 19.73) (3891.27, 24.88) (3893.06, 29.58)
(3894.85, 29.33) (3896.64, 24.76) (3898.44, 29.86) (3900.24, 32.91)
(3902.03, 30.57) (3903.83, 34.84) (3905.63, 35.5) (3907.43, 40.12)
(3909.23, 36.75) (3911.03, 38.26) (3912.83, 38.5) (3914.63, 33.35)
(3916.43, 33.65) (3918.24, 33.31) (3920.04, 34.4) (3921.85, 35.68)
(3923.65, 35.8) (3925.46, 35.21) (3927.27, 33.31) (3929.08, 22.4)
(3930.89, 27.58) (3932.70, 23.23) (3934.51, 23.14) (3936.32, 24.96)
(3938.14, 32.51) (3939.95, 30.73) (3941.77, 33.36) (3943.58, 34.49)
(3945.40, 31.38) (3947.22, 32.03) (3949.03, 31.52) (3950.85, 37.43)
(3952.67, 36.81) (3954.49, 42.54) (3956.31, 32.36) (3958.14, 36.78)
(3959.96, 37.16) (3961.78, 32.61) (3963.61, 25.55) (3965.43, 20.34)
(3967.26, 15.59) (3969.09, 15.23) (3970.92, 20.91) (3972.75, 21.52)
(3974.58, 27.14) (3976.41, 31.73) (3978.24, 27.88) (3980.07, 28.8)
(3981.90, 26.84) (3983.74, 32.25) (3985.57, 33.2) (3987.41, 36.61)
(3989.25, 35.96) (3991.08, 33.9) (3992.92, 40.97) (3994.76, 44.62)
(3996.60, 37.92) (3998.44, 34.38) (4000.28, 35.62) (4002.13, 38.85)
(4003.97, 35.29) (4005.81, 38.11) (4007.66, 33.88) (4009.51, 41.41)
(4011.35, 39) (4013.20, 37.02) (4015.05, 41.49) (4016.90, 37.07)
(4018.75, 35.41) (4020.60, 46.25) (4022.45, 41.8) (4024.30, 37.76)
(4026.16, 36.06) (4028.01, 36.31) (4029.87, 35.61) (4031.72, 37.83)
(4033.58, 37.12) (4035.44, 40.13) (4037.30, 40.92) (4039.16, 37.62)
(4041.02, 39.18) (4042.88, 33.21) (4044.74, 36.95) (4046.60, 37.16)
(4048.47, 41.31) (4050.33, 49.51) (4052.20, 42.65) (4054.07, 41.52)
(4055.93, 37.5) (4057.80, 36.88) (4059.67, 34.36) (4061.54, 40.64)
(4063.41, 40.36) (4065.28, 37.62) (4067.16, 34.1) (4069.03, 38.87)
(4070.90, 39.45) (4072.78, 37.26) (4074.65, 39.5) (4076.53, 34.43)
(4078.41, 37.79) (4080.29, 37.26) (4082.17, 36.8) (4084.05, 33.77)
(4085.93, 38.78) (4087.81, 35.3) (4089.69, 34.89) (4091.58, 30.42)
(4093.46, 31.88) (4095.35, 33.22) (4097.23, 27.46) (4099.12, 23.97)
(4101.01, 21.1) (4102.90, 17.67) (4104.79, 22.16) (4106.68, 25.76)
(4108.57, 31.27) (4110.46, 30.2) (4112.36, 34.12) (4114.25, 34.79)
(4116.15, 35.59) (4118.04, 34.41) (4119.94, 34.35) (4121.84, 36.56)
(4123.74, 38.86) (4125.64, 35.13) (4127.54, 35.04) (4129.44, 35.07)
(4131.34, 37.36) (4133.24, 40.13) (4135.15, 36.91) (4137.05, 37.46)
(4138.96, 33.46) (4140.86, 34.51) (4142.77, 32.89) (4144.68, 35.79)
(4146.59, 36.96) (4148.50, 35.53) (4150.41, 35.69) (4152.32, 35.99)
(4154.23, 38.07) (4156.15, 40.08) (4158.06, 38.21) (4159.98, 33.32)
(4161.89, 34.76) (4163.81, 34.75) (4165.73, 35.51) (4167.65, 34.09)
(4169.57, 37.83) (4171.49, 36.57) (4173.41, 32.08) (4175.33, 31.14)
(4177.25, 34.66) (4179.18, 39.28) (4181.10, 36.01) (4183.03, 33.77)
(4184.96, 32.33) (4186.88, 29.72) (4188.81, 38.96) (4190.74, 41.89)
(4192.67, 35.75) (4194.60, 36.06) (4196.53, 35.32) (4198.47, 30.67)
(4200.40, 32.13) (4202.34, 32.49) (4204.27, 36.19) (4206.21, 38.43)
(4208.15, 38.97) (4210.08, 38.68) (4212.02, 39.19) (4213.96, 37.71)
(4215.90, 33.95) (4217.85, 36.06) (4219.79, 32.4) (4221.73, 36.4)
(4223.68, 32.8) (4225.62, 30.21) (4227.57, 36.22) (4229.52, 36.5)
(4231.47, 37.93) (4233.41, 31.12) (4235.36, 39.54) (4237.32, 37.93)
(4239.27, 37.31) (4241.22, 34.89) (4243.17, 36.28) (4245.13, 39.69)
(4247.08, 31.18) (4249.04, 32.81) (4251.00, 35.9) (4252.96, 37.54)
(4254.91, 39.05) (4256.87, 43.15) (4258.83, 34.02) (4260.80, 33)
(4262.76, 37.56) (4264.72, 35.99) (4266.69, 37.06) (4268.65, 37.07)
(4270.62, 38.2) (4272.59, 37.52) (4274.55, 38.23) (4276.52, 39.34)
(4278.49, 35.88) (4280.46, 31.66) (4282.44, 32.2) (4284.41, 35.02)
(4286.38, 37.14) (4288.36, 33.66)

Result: 1.3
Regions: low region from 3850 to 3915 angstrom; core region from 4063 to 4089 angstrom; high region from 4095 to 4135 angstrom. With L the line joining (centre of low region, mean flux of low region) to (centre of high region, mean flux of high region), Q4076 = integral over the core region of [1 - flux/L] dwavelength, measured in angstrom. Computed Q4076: -4.29 angstrom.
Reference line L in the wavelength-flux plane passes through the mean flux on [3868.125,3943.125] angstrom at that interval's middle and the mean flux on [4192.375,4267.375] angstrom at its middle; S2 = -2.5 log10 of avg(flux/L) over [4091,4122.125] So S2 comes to 0.16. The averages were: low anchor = 31.3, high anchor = 35.8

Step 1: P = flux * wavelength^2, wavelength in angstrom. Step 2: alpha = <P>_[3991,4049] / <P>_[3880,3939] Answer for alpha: 1.32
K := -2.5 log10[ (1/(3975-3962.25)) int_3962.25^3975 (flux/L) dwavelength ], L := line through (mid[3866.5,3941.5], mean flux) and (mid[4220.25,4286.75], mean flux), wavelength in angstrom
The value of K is 0.46 mag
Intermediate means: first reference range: 31.3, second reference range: 36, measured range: 21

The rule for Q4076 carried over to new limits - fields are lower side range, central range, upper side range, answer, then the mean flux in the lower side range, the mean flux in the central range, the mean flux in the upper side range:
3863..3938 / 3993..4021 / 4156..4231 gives -4.7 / 31.4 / 38.3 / 35.4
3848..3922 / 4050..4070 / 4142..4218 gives -2.6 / 33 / 39.1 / 35.7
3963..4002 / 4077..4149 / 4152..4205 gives 0.6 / 30.1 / 33.3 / 35.3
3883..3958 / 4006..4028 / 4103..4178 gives -3.9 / 31.4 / 38.7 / 34.6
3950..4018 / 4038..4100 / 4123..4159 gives -3.3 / 33.1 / 36.7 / 36.5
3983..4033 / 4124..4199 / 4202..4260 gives 2.0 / 37.6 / 35.7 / 36.2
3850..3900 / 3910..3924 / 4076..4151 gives -1.5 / 31.7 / 35.4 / 33.4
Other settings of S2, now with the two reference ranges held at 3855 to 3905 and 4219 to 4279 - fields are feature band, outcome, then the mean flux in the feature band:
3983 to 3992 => -0.047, 34.4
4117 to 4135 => -0.050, 36.3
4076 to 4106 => 0.110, 30.9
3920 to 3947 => 0.065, 30.4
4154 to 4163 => -0.049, 36.7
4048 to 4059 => -0.220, 41.4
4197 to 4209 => 0.028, 34.8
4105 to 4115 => 0.134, 30.5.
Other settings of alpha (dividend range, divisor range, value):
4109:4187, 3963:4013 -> 1.20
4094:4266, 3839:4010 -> 1.23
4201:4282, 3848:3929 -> 1.30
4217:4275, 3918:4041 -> 1.22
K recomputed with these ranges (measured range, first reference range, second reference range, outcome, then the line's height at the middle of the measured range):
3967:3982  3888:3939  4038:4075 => 0.383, 34.4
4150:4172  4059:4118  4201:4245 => -0.046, 34.7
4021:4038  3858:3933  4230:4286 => -0.138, 33.8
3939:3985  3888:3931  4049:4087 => 0.148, 34.1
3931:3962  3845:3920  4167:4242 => 0.036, 33.5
